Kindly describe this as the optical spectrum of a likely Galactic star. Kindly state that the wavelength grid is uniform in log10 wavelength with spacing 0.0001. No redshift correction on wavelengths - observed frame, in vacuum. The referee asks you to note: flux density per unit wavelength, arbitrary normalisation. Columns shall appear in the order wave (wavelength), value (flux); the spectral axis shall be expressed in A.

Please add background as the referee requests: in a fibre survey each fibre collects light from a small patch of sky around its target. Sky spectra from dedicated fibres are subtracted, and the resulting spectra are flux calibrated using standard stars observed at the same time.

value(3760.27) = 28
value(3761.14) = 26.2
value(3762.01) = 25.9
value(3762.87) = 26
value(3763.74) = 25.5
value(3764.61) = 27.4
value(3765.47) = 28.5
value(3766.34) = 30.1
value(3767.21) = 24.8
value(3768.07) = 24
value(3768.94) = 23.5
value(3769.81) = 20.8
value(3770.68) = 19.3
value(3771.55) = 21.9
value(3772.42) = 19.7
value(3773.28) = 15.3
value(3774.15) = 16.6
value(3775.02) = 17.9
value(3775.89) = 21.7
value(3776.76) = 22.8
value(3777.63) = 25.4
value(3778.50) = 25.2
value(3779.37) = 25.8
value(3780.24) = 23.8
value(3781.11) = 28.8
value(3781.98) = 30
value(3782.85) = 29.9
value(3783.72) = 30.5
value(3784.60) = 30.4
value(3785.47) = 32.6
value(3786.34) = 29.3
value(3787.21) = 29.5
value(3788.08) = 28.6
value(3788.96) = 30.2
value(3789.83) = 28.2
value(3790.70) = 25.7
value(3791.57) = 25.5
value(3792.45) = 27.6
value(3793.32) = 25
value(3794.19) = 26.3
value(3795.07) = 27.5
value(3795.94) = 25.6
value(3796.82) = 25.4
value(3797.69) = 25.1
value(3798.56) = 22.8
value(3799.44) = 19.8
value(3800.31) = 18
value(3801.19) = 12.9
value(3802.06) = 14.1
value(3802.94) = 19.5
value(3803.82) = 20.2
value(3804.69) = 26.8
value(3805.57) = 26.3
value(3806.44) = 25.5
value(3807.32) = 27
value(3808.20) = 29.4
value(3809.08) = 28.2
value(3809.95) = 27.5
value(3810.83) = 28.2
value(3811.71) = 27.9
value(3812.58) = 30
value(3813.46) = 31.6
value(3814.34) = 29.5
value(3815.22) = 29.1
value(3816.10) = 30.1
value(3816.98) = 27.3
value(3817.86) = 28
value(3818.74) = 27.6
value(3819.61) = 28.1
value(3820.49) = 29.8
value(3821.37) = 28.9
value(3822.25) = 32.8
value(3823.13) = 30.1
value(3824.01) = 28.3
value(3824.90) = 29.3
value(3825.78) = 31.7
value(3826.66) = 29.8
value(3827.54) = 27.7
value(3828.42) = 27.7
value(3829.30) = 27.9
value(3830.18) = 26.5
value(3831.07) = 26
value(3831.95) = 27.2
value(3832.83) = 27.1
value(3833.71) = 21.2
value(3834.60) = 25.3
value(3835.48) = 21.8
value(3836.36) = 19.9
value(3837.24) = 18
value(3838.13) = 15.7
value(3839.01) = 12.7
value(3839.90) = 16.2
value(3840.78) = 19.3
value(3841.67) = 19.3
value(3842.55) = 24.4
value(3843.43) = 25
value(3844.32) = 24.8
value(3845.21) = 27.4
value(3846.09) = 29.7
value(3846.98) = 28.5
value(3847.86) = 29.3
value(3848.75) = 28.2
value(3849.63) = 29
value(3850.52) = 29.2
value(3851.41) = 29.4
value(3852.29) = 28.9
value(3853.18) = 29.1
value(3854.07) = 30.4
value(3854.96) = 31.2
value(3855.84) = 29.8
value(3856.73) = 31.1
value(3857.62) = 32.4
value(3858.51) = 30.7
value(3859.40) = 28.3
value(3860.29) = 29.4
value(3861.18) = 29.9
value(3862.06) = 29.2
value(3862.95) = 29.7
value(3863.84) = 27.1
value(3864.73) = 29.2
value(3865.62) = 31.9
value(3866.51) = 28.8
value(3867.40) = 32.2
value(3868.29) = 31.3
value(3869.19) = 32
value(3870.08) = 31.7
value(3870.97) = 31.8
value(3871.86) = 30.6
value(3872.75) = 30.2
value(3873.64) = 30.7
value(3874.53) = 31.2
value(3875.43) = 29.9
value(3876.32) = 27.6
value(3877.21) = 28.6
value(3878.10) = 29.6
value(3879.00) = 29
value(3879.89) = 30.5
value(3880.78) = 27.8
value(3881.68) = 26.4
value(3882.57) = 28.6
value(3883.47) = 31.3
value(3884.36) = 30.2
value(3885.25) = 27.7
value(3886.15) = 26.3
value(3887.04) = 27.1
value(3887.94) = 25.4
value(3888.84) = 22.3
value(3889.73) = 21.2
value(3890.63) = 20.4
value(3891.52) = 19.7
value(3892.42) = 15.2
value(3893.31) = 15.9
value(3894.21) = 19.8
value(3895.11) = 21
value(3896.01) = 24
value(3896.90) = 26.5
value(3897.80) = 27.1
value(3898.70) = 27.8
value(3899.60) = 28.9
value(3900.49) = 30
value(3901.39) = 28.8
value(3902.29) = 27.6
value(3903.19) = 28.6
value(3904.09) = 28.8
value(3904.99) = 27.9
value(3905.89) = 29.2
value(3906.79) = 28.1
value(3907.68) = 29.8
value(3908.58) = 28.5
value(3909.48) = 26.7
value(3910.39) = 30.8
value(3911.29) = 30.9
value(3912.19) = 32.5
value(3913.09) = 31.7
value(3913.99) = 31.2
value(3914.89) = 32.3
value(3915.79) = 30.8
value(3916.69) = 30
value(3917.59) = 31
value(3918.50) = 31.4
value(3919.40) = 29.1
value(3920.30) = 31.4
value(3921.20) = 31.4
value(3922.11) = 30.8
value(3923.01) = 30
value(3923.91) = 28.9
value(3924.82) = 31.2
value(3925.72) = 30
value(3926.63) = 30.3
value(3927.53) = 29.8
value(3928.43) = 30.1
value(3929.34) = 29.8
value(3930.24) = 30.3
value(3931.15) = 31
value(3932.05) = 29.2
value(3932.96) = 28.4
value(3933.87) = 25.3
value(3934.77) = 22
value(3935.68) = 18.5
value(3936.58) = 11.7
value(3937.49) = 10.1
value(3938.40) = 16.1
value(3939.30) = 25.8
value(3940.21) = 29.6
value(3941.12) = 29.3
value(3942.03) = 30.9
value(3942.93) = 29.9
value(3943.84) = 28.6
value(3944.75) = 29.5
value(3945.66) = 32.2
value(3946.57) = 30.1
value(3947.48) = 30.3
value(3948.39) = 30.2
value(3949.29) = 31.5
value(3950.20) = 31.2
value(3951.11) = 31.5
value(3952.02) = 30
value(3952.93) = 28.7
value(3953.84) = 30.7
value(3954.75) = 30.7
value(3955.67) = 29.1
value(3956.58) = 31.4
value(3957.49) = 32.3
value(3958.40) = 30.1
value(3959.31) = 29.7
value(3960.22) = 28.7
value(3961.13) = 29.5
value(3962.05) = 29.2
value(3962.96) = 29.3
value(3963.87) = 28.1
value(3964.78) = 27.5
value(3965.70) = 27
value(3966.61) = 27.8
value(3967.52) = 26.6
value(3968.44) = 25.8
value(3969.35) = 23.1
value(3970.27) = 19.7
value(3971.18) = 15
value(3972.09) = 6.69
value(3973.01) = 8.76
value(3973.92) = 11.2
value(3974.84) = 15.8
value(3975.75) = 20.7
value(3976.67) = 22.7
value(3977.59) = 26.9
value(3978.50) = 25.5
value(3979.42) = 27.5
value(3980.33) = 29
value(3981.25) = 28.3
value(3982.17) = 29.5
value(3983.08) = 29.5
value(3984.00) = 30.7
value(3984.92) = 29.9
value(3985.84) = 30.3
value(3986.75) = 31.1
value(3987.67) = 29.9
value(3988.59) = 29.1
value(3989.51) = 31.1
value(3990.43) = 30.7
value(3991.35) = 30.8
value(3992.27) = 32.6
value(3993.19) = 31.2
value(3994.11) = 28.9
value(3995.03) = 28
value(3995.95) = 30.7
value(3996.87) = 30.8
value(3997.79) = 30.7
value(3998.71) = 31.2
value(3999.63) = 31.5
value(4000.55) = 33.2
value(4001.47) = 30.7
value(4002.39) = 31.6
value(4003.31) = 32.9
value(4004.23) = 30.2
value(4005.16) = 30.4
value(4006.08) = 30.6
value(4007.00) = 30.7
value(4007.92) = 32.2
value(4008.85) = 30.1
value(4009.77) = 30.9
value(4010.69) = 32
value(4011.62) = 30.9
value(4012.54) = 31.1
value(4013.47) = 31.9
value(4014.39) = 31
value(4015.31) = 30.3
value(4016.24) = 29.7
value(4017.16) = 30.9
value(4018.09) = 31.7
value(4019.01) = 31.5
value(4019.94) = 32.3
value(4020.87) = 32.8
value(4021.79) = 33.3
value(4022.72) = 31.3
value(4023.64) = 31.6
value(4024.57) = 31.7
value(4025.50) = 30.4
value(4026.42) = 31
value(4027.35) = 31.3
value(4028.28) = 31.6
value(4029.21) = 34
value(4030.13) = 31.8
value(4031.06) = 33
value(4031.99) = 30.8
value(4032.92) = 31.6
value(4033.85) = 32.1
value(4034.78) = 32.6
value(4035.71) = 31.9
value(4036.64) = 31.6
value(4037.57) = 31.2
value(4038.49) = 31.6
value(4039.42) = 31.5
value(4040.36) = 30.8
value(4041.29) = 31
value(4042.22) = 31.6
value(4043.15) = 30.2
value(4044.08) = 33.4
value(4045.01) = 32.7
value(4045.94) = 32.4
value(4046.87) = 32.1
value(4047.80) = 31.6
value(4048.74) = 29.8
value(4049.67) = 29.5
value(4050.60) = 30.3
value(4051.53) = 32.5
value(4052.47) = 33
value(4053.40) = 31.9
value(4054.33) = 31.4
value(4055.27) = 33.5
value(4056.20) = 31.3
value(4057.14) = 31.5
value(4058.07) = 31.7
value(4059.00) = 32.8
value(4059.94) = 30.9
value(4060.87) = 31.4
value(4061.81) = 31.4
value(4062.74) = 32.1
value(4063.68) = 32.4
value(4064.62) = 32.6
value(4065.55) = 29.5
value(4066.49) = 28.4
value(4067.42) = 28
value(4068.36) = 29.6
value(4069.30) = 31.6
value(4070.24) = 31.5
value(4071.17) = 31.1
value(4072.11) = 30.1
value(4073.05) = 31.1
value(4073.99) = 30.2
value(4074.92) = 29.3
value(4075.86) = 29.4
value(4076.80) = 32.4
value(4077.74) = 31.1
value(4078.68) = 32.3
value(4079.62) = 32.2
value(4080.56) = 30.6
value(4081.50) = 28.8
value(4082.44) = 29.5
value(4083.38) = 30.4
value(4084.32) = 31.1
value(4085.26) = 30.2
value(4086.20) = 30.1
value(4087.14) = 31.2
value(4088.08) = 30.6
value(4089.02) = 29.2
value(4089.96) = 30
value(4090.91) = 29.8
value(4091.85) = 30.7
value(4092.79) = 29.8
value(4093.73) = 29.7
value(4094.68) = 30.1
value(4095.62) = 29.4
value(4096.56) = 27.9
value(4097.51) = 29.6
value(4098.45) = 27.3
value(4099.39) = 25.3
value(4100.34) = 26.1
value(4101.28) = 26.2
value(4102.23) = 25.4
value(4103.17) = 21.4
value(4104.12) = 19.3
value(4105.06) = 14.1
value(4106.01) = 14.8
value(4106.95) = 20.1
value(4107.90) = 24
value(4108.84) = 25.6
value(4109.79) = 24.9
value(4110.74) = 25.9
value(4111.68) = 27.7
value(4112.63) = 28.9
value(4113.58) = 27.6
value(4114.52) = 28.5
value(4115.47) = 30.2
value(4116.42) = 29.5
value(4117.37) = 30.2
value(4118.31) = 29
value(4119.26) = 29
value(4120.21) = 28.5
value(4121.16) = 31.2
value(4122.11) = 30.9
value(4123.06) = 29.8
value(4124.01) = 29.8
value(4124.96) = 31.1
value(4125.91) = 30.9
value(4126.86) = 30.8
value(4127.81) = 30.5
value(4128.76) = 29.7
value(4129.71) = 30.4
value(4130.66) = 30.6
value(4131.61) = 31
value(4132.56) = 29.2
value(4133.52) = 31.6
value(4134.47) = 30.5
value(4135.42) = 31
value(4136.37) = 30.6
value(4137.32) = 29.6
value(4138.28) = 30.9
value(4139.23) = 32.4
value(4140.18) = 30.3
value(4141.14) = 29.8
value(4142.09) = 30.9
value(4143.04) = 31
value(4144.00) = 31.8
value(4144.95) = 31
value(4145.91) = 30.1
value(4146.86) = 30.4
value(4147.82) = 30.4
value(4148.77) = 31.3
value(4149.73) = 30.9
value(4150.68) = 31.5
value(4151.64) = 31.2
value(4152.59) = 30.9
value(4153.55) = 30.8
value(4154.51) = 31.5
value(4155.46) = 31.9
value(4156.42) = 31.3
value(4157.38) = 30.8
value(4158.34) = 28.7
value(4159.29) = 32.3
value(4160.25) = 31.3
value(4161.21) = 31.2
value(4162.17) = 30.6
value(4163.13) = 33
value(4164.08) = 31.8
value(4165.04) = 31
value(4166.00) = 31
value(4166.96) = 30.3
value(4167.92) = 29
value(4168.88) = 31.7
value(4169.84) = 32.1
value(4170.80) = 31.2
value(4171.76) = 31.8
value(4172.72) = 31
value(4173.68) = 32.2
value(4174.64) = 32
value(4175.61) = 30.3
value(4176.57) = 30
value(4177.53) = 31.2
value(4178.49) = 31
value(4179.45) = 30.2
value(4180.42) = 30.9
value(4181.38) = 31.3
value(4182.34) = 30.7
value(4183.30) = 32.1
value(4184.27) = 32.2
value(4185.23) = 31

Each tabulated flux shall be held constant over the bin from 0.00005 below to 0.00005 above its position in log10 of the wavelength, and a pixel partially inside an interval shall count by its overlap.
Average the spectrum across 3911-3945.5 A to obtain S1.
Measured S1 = 28.2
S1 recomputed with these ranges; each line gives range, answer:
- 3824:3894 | 27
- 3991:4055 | 31.4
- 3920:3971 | 28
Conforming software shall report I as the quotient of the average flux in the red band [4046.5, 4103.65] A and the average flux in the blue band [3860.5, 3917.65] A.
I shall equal 1.07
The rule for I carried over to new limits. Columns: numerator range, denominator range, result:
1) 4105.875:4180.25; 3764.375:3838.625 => 1.17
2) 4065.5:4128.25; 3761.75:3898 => 1.08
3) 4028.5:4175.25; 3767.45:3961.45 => 1.11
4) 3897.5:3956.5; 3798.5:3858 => 1.10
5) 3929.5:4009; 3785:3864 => 1.04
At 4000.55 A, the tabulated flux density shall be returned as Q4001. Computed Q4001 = 33.2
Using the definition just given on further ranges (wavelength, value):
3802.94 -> 19.5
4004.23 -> 30.2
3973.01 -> 8.76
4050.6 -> 30.3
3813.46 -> 31.6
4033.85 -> 32.1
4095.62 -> 29.4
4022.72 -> 31.3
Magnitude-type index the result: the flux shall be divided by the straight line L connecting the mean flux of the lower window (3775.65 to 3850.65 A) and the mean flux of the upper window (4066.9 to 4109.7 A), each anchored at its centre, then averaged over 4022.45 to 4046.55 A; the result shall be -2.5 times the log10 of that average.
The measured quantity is -0.15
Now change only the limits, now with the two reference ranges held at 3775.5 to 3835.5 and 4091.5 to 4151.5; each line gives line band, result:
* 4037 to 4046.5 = -0.13 mag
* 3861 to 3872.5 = -0.13 mag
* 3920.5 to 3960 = -0.03 mag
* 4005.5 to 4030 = -0.13 mag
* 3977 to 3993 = -0.07 mag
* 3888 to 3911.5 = 0.07 mag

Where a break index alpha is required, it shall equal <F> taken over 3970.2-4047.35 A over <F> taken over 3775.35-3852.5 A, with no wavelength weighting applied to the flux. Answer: 1.13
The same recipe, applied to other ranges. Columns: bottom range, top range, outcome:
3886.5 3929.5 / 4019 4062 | 1.14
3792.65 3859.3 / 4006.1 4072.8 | 1.20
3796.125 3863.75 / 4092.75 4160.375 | 1.10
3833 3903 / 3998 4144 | 1.13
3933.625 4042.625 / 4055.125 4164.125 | 1.03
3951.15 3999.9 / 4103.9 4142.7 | 1.04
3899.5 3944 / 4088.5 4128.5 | 0.97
